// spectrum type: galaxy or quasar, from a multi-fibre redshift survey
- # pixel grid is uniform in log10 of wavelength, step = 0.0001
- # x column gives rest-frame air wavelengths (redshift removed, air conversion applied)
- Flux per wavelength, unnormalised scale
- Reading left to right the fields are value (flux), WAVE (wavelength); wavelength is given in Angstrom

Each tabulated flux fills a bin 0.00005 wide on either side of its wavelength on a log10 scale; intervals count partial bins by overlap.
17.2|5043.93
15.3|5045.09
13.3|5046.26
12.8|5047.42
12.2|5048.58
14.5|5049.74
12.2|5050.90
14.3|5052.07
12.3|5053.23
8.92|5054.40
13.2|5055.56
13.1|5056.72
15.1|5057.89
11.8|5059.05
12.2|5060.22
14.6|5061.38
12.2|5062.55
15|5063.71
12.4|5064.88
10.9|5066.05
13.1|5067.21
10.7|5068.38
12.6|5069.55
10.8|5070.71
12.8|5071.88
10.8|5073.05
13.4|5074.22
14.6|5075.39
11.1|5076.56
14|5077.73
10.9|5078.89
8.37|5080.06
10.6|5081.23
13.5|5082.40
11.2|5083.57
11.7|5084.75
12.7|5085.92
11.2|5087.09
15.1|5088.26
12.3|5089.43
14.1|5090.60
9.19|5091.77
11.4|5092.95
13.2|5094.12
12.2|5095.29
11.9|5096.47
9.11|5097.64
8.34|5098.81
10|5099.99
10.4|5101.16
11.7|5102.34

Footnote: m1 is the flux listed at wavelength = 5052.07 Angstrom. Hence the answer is 14.3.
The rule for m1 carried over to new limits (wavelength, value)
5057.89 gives 15.1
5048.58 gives 12.2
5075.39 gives 14.6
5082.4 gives 13.5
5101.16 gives 10.4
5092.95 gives 11.4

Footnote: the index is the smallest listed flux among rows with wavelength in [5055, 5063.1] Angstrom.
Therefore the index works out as 11.8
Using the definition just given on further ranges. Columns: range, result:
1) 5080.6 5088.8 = 10.6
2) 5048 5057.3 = 8.92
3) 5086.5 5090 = 11.2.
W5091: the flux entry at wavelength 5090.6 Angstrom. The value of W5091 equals 14.1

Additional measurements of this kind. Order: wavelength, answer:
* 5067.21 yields 13.1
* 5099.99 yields 10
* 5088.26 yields 15.1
